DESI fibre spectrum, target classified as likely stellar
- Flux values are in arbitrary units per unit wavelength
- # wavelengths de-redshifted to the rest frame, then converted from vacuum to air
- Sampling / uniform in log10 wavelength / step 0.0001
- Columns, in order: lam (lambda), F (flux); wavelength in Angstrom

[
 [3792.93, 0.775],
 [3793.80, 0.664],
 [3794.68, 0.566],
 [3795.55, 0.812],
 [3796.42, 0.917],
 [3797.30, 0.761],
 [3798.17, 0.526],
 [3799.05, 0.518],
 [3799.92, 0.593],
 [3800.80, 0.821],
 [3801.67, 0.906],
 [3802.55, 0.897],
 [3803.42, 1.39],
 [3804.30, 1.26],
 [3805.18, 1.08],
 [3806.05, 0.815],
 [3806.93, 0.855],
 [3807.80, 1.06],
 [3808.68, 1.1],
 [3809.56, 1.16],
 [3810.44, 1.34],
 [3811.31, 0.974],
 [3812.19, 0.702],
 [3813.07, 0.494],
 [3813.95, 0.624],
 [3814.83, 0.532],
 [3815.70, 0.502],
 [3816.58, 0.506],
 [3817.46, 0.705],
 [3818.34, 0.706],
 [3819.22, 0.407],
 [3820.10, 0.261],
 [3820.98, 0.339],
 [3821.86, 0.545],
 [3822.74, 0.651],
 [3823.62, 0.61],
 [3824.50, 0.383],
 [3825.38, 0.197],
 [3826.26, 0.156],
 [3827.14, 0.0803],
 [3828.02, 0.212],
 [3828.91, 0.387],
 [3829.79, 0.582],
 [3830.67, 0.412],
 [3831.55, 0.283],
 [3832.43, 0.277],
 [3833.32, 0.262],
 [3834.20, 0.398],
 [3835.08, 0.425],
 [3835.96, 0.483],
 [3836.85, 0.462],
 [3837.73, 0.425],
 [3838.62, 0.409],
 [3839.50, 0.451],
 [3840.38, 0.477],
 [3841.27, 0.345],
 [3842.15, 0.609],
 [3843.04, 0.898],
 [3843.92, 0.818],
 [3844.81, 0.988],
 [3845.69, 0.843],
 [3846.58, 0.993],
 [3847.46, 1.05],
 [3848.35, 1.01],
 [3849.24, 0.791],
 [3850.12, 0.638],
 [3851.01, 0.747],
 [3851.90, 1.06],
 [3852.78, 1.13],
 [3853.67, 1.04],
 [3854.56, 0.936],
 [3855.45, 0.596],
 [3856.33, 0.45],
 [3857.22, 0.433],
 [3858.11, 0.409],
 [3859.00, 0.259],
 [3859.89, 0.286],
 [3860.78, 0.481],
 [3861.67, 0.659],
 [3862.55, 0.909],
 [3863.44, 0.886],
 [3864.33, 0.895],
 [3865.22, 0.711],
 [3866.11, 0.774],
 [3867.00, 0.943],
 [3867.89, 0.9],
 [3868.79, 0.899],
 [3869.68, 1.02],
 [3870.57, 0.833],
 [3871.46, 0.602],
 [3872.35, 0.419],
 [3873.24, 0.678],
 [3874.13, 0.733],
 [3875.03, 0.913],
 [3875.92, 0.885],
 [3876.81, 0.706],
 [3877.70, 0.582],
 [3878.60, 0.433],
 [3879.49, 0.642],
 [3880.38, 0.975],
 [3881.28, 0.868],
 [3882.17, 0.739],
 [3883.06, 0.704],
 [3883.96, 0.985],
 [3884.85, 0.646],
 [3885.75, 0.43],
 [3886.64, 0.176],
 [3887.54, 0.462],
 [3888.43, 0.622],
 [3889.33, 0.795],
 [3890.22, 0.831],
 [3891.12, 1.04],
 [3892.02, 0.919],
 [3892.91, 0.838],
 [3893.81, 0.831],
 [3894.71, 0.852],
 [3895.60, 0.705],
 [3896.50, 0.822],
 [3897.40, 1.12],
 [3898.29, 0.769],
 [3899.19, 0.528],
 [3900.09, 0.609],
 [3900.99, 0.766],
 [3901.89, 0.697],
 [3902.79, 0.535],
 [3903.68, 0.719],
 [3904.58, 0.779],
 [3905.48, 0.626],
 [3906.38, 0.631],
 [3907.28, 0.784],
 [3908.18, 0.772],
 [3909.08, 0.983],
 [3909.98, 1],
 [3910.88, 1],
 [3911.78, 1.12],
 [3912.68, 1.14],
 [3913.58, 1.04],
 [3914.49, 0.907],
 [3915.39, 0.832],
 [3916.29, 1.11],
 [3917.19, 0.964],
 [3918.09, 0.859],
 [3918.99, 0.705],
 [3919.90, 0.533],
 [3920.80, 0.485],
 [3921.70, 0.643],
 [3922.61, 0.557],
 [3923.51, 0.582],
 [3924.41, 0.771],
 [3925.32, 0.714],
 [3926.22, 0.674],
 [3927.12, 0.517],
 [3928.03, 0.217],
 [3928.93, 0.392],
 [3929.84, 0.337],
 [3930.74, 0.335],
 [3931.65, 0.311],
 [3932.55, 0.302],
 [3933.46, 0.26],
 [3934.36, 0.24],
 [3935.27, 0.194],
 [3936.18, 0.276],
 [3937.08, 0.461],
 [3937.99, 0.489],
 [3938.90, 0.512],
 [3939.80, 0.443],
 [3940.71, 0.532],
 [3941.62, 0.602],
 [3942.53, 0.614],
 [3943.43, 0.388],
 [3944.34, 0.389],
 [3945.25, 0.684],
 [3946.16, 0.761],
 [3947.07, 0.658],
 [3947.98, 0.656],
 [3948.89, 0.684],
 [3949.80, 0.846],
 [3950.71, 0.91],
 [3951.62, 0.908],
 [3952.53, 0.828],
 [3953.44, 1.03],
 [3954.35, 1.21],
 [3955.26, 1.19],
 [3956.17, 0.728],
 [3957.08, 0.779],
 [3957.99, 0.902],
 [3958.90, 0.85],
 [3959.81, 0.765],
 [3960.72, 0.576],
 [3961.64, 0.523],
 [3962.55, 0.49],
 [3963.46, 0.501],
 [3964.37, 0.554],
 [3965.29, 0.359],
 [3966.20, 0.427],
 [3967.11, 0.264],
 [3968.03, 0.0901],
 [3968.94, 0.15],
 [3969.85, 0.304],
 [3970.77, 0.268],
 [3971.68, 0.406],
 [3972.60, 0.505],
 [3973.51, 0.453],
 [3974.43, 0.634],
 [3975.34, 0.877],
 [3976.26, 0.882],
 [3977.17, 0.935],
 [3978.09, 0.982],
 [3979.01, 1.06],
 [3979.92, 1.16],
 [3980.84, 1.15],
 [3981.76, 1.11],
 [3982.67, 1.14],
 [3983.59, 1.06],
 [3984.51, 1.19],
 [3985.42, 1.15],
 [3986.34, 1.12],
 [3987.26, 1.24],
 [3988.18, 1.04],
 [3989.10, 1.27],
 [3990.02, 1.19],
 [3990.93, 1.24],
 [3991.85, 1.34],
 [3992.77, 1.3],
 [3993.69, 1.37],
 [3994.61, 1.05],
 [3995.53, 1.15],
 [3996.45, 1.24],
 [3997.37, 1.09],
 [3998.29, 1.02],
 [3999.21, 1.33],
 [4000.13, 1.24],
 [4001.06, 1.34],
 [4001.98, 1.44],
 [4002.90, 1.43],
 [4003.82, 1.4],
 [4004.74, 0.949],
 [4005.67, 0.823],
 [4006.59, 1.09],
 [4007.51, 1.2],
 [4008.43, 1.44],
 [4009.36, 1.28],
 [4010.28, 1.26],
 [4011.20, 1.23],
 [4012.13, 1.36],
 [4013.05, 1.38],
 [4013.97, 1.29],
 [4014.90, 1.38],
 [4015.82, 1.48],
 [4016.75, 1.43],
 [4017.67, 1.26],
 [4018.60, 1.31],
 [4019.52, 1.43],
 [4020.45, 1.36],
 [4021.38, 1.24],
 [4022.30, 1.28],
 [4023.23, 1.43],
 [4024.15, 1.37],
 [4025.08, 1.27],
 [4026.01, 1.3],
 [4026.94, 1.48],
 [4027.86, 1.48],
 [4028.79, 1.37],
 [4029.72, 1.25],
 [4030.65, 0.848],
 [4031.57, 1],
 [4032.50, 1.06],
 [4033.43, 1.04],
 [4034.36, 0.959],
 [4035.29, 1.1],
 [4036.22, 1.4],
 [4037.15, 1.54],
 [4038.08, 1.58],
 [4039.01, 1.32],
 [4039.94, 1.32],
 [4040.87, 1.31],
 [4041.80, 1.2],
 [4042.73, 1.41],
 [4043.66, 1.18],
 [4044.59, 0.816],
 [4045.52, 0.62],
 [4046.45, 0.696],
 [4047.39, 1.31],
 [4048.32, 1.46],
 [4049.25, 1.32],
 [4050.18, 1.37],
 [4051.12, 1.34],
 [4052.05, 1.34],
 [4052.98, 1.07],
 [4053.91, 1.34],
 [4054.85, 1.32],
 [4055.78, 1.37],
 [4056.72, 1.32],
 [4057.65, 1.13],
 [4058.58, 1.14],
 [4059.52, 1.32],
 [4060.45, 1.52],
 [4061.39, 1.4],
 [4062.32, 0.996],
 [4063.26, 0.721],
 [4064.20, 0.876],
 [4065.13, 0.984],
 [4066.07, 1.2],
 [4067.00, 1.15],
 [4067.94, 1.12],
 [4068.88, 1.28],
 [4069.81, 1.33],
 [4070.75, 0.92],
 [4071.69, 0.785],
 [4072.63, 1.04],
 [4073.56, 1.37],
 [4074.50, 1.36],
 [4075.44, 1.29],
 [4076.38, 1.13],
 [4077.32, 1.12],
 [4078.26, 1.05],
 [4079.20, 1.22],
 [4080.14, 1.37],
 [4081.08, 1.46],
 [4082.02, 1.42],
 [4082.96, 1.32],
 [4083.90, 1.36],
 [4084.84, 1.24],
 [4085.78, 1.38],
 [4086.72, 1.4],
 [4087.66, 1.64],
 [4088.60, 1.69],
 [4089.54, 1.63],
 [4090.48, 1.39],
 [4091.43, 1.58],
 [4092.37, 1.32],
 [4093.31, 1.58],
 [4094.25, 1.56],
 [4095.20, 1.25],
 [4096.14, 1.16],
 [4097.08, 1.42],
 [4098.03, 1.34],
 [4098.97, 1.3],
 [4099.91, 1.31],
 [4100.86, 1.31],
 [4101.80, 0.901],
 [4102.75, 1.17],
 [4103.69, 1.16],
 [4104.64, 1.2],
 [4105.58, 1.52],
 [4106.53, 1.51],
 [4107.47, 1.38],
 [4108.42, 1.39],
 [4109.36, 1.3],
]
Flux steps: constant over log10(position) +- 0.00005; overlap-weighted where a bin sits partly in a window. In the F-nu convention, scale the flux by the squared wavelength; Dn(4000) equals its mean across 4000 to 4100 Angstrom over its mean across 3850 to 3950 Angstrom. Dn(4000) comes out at 2.00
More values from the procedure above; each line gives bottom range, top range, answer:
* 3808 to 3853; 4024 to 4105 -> 2.33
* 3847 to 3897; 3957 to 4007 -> 1.30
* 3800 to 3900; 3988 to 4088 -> 1.97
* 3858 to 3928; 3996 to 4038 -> 1.81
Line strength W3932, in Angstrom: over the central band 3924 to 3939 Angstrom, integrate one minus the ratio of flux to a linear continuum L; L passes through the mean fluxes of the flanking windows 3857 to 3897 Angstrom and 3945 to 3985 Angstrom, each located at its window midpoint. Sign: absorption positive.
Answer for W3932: 6.6 Angstrom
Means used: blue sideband 0.716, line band 0.408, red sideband 0.738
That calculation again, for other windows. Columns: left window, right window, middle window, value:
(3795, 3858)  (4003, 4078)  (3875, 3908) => 4.3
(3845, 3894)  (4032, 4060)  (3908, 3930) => 2.9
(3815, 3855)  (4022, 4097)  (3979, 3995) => -2.2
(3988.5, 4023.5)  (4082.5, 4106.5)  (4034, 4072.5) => 3.8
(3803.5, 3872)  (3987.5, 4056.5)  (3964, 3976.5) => 7.5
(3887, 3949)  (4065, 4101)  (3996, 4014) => -4.3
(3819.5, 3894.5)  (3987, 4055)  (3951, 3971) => 7.6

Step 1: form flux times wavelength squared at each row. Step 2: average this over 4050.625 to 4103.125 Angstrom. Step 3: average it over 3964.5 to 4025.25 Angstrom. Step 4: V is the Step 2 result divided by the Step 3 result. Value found 1.23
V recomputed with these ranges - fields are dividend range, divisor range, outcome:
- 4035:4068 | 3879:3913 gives 1.69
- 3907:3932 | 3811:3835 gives 1.70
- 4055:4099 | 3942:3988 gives 1.80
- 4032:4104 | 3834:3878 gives 1.96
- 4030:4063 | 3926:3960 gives 2.12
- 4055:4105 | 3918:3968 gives 2.32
